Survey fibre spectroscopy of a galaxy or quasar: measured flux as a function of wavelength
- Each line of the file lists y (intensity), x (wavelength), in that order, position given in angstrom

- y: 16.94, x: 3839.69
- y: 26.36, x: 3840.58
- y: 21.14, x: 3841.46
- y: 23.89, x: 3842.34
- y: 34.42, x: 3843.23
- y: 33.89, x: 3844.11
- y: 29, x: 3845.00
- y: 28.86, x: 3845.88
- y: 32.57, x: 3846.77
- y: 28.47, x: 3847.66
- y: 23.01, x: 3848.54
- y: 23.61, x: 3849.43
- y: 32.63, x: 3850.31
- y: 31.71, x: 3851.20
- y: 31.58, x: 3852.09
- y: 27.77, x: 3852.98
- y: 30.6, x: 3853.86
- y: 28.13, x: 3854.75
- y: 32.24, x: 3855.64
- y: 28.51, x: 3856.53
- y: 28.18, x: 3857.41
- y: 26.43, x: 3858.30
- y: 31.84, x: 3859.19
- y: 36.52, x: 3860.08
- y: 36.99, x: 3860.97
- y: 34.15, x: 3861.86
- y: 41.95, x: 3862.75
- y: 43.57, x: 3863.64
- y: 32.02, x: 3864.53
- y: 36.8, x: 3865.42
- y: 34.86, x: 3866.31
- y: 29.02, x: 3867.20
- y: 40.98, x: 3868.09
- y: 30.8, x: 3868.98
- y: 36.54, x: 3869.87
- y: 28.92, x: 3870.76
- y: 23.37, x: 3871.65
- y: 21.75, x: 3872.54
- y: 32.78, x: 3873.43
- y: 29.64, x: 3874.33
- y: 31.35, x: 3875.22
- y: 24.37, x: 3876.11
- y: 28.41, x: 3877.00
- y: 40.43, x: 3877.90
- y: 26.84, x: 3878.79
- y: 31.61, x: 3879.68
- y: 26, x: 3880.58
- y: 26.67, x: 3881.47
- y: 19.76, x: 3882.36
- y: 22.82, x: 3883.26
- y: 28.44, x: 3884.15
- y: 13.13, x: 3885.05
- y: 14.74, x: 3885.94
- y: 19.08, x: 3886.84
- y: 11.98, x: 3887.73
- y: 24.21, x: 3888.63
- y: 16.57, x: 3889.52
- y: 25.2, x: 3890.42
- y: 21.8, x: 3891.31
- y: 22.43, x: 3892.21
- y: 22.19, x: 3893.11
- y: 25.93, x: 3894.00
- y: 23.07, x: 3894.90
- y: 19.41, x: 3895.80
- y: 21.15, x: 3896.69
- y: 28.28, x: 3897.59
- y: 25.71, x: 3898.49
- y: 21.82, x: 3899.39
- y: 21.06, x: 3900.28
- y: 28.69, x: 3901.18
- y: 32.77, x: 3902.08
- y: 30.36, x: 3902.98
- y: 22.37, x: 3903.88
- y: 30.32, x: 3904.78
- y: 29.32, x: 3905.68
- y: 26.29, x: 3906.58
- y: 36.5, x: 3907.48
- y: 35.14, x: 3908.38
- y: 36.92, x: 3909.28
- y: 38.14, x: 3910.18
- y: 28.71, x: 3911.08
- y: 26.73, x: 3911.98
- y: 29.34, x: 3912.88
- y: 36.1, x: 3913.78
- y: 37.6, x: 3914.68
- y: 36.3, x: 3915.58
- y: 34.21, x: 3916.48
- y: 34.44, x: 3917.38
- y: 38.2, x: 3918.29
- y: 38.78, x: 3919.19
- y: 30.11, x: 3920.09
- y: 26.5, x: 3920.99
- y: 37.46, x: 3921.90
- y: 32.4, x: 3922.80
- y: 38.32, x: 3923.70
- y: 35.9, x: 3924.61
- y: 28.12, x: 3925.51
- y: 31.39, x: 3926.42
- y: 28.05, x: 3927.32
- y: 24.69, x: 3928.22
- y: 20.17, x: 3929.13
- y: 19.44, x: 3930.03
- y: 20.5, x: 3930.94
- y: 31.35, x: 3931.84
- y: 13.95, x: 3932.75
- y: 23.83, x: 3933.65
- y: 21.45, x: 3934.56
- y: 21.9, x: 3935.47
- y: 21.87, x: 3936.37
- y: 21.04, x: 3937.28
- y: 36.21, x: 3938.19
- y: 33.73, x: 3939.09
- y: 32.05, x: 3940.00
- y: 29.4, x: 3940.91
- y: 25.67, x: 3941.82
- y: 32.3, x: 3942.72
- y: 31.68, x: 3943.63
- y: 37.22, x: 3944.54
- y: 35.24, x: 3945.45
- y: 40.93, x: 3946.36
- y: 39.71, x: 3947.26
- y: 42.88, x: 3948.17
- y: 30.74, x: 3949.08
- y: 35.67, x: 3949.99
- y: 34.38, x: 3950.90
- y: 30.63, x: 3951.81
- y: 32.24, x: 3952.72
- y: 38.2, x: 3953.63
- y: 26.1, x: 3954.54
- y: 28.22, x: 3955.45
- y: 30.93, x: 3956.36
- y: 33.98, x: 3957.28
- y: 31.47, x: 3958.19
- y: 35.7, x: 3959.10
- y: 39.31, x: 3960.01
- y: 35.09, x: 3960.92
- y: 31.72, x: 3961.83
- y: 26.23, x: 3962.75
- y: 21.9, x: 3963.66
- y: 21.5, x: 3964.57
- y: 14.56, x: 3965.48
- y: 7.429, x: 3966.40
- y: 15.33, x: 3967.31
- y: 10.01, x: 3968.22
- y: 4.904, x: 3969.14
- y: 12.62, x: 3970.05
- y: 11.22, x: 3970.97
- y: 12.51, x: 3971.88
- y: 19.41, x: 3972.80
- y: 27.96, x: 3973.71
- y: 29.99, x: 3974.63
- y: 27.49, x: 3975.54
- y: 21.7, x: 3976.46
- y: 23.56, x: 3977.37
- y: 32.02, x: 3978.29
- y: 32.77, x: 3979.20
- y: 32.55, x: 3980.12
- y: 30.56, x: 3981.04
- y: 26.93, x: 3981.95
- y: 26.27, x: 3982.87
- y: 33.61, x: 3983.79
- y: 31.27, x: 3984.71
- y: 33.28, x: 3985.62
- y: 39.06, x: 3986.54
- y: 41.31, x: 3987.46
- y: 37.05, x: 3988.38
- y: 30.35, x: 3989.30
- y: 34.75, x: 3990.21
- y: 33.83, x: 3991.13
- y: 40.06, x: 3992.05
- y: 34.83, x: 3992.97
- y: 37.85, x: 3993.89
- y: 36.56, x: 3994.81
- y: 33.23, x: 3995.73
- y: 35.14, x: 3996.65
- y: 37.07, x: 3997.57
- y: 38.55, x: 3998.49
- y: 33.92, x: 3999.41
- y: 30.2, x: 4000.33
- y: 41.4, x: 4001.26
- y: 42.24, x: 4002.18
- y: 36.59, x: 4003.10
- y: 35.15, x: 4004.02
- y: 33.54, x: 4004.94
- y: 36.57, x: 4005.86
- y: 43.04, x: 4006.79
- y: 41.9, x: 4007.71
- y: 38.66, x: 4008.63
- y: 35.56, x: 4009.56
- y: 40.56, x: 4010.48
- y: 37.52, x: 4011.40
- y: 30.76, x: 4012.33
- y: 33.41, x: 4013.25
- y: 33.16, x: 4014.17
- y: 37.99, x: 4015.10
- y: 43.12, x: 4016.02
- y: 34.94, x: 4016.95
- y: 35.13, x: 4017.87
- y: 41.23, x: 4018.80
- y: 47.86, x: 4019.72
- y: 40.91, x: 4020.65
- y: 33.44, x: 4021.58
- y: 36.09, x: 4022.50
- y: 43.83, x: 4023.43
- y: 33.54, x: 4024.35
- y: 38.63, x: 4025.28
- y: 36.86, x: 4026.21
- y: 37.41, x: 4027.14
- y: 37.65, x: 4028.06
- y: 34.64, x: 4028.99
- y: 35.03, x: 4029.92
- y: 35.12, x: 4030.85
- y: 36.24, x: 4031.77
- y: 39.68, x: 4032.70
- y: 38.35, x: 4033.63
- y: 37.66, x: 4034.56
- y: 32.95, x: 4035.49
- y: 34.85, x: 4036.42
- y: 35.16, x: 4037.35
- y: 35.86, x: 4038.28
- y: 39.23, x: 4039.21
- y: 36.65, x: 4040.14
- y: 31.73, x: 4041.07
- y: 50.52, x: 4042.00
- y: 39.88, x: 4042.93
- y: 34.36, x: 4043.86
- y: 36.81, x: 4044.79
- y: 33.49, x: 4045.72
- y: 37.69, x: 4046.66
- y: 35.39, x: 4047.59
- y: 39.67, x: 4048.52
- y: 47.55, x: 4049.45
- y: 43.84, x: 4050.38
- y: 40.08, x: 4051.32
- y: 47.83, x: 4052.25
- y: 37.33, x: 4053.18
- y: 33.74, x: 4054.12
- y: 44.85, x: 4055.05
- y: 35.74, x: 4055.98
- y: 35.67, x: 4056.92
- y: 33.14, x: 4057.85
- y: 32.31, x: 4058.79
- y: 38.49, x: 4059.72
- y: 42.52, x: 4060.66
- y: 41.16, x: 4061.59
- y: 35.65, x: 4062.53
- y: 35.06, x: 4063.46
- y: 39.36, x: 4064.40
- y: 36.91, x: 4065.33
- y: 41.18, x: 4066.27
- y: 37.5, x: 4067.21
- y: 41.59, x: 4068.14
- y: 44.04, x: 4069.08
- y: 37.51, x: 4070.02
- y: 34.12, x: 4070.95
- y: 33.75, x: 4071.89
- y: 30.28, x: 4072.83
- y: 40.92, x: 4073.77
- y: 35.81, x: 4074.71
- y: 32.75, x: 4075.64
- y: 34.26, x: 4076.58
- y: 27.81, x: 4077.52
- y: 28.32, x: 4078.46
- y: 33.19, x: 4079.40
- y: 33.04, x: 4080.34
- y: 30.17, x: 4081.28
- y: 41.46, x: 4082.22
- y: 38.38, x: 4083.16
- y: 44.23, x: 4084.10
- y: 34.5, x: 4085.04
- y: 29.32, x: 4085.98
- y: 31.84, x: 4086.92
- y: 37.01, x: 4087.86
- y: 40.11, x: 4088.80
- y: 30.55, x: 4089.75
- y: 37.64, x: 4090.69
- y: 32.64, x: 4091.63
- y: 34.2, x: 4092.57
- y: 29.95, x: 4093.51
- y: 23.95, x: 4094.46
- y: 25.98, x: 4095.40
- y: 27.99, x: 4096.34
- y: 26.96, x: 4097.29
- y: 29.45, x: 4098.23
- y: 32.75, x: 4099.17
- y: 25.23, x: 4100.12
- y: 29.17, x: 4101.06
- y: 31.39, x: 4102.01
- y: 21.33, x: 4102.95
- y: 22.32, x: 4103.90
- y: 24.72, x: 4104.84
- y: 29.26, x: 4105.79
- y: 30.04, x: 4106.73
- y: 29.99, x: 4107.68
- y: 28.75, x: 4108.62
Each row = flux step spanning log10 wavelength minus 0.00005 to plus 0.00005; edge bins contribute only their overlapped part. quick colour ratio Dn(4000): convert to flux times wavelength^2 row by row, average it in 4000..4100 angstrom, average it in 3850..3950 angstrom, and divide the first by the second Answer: 1.34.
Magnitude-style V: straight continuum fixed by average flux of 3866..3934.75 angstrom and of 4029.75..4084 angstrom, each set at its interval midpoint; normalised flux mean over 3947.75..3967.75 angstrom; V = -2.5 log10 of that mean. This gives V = 0.07 mag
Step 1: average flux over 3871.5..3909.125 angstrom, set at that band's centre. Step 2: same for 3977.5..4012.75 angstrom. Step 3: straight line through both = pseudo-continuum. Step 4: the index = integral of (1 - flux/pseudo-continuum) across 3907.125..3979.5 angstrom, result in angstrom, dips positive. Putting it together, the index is 3.3 angstrom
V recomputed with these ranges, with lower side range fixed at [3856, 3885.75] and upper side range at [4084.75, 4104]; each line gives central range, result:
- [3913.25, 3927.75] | -0.12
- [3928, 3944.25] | 0.18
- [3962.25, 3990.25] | 0.22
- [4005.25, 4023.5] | -0.25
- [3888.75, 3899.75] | 0.31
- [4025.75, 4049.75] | -0.22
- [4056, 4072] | -0.24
